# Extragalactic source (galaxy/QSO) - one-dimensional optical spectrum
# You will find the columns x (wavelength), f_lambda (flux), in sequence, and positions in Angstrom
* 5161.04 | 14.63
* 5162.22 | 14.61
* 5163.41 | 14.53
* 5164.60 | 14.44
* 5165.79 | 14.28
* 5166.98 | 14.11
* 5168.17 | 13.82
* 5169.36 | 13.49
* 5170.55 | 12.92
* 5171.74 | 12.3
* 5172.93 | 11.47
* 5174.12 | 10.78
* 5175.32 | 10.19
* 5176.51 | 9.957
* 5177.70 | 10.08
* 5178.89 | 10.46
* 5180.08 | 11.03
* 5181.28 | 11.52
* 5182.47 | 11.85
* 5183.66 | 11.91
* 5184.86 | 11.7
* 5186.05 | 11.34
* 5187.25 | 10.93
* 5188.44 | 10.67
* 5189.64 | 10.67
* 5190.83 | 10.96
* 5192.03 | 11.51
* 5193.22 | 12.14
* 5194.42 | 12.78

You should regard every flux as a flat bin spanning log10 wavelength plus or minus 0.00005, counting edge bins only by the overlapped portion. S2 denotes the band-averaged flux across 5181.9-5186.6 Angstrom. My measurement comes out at 11.7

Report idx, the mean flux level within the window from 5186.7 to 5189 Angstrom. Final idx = 10.8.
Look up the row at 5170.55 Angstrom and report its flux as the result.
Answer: 12.92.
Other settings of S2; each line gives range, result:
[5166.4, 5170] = 13.8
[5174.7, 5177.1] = 10.1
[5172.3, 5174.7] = 11.2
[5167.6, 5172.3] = 13.1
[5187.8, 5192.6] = 10.9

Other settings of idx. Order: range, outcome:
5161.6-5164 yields 14.6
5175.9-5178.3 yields 10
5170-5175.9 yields 11.5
